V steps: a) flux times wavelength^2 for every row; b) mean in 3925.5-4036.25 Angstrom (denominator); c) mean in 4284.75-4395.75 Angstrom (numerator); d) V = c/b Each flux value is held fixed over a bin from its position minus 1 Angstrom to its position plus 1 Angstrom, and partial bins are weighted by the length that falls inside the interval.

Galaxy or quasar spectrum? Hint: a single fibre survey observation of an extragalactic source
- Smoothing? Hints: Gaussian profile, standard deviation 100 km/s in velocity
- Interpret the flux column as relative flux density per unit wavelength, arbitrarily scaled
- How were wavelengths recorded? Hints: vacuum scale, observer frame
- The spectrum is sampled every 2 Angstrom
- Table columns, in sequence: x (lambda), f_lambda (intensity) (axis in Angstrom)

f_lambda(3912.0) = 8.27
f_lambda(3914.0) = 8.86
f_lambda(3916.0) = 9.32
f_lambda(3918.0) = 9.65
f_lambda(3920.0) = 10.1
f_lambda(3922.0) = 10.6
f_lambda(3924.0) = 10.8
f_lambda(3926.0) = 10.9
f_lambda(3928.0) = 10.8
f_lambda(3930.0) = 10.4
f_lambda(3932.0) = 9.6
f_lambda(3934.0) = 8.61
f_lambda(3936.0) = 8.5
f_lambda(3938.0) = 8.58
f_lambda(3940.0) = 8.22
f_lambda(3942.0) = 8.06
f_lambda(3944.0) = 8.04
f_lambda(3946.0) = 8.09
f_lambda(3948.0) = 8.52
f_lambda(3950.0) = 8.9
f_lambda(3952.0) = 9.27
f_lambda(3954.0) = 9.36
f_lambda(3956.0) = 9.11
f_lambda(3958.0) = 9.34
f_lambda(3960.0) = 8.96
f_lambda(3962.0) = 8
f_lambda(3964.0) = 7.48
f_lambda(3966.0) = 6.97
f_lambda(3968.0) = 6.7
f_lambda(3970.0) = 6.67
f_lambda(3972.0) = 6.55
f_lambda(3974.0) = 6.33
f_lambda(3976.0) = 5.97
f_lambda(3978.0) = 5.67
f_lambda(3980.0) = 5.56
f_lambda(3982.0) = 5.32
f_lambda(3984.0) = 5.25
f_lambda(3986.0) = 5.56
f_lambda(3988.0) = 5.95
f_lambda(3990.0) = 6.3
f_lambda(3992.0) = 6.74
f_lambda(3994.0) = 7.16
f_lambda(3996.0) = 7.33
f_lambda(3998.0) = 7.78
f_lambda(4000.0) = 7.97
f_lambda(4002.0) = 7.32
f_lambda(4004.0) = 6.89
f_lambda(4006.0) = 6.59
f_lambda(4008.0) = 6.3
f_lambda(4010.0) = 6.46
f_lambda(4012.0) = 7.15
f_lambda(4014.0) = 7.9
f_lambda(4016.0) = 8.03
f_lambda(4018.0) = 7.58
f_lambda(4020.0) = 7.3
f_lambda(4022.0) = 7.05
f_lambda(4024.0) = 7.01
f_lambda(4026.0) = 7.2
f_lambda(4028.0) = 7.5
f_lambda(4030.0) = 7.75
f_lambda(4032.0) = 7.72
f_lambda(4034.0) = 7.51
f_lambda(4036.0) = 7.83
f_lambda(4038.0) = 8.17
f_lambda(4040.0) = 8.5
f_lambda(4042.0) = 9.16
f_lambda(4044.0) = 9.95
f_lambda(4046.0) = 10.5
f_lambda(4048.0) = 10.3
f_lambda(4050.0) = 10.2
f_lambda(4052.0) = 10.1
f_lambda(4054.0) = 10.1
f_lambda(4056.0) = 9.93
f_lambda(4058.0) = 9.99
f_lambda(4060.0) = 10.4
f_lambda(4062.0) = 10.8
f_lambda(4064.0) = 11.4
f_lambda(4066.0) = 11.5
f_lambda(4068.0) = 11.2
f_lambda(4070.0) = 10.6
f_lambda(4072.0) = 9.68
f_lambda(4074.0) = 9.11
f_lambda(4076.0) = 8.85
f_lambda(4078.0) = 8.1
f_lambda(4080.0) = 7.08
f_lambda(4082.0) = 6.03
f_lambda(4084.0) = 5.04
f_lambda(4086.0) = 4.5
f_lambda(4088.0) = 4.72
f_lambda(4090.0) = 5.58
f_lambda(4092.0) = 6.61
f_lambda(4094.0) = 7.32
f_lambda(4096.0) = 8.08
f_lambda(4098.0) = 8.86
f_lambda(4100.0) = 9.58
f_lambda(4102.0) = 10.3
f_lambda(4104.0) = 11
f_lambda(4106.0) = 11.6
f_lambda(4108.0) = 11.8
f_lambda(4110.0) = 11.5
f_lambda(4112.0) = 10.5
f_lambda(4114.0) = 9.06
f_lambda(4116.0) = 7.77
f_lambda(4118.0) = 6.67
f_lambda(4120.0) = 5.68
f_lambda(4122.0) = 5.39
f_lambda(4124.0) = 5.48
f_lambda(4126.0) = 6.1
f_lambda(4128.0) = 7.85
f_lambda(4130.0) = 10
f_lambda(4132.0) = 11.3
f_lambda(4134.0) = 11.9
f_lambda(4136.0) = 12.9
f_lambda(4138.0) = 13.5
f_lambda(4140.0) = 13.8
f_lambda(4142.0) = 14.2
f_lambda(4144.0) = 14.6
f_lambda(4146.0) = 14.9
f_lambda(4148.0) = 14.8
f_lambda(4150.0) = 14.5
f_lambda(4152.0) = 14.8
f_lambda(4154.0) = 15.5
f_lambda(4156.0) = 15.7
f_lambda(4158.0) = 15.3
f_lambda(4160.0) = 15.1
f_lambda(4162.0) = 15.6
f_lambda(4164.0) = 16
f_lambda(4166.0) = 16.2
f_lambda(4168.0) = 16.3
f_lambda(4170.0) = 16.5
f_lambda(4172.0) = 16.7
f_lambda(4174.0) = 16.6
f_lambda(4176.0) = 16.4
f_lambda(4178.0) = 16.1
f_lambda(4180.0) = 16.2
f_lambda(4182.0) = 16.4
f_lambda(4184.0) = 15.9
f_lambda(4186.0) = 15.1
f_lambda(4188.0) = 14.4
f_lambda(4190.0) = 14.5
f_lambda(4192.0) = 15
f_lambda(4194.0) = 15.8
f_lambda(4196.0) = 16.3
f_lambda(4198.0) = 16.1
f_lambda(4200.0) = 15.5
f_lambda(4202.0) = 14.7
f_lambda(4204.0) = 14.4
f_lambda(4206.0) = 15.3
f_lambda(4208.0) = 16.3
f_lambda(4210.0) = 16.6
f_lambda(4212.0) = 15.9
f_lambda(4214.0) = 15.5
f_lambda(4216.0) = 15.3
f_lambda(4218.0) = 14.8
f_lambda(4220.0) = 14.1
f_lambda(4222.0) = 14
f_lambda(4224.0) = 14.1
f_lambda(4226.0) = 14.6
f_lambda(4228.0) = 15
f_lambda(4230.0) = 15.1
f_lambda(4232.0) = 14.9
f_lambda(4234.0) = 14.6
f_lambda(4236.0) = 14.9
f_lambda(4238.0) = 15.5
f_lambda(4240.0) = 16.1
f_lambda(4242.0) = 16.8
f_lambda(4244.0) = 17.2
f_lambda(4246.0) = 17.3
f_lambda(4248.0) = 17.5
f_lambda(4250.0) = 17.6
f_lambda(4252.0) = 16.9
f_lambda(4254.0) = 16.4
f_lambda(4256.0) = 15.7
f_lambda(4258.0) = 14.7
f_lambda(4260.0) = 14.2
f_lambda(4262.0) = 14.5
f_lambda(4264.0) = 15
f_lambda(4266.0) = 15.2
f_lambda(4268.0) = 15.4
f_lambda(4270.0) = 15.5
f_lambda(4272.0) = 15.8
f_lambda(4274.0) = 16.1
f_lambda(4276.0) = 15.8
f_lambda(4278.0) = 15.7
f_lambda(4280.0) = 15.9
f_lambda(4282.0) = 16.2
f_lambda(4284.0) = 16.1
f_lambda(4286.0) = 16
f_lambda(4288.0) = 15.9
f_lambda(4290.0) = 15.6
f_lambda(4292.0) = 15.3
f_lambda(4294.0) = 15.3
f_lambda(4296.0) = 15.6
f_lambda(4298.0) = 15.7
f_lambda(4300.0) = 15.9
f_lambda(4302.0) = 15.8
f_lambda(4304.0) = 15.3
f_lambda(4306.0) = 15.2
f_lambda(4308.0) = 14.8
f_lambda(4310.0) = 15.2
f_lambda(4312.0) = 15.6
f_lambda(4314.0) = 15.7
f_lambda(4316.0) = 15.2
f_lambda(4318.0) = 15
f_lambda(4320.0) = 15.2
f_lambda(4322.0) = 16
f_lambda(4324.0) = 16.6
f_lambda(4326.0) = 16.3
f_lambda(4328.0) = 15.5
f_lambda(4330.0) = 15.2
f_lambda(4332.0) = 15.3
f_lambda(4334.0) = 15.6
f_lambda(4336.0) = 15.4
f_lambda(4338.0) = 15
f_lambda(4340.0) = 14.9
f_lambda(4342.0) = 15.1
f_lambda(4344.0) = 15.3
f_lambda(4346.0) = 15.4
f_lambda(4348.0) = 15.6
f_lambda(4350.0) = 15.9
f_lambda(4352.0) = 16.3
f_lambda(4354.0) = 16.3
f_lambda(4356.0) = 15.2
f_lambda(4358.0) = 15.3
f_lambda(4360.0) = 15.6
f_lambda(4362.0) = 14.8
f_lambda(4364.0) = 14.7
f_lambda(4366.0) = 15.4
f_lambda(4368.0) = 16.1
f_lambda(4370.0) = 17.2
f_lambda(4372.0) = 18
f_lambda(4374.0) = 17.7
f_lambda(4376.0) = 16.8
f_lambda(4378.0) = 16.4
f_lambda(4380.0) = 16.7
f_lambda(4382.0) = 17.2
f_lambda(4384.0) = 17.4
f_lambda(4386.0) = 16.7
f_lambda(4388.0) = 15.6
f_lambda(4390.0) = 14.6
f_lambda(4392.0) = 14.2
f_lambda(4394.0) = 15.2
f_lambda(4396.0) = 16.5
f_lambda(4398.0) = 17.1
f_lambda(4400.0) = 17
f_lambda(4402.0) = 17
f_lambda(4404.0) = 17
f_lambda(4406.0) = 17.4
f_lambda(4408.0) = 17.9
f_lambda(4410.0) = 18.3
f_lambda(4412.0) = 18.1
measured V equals 2.5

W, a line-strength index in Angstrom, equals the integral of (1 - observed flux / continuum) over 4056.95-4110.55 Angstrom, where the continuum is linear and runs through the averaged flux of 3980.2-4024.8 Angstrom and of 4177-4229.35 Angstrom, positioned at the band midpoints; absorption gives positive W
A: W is 6.76 Angstrom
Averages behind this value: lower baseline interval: 6.84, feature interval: 8.91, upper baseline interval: 15.3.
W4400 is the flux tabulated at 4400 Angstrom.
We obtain 17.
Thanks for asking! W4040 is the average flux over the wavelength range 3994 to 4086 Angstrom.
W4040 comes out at 8.41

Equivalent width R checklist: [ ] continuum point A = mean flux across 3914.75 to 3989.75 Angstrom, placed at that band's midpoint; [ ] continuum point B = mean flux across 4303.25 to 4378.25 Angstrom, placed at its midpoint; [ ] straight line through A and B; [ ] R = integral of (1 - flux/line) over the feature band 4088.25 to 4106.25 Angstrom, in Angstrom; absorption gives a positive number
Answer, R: 4.1 Angstrom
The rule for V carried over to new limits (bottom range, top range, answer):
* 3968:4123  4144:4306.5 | 2.12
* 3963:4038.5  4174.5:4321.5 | 2.54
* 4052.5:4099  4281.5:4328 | 2.05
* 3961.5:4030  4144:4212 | 2.50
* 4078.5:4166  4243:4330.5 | 1.62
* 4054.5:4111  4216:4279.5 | 1.87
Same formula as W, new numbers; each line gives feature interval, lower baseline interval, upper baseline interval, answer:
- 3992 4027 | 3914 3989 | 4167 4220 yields 9.61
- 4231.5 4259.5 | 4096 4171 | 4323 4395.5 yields -4.59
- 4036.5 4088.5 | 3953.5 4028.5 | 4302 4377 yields -2.06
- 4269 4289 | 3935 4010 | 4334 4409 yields -2.61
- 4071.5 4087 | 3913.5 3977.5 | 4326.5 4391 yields 5.29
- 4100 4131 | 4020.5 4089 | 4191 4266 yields 6.36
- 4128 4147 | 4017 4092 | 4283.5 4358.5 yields -3.58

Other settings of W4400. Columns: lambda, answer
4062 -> 10.8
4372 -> 18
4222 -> 14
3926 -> 10.9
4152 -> 14.8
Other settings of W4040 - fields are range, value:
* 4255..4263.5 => 14.8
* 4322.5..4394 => 15.9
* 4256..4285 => 15.4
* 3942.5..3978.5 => 7.81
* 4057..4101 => 8.41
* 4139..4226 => 15.4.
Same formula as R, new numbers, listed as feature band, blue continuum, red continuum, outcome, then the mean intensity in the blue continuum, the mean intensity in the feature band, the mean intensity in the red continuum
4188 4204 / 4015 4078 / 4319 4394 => -3.8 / 9.11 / 15.3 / 15.8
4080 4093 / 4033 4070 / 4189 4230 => 6.5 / 9.88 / 5.54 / 15.2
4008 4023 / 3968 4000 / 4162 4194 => 1.2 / 6.34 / 7.28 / 15.9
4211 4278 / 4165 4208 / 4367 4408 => 2.0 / 15.7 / 15.5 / 16.6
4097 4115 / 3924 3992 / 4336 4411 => 0.6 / 7.83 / 10.5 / 16.2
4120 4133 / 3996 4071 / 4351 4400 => 3.8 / 8.62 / 7.53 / 16.1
